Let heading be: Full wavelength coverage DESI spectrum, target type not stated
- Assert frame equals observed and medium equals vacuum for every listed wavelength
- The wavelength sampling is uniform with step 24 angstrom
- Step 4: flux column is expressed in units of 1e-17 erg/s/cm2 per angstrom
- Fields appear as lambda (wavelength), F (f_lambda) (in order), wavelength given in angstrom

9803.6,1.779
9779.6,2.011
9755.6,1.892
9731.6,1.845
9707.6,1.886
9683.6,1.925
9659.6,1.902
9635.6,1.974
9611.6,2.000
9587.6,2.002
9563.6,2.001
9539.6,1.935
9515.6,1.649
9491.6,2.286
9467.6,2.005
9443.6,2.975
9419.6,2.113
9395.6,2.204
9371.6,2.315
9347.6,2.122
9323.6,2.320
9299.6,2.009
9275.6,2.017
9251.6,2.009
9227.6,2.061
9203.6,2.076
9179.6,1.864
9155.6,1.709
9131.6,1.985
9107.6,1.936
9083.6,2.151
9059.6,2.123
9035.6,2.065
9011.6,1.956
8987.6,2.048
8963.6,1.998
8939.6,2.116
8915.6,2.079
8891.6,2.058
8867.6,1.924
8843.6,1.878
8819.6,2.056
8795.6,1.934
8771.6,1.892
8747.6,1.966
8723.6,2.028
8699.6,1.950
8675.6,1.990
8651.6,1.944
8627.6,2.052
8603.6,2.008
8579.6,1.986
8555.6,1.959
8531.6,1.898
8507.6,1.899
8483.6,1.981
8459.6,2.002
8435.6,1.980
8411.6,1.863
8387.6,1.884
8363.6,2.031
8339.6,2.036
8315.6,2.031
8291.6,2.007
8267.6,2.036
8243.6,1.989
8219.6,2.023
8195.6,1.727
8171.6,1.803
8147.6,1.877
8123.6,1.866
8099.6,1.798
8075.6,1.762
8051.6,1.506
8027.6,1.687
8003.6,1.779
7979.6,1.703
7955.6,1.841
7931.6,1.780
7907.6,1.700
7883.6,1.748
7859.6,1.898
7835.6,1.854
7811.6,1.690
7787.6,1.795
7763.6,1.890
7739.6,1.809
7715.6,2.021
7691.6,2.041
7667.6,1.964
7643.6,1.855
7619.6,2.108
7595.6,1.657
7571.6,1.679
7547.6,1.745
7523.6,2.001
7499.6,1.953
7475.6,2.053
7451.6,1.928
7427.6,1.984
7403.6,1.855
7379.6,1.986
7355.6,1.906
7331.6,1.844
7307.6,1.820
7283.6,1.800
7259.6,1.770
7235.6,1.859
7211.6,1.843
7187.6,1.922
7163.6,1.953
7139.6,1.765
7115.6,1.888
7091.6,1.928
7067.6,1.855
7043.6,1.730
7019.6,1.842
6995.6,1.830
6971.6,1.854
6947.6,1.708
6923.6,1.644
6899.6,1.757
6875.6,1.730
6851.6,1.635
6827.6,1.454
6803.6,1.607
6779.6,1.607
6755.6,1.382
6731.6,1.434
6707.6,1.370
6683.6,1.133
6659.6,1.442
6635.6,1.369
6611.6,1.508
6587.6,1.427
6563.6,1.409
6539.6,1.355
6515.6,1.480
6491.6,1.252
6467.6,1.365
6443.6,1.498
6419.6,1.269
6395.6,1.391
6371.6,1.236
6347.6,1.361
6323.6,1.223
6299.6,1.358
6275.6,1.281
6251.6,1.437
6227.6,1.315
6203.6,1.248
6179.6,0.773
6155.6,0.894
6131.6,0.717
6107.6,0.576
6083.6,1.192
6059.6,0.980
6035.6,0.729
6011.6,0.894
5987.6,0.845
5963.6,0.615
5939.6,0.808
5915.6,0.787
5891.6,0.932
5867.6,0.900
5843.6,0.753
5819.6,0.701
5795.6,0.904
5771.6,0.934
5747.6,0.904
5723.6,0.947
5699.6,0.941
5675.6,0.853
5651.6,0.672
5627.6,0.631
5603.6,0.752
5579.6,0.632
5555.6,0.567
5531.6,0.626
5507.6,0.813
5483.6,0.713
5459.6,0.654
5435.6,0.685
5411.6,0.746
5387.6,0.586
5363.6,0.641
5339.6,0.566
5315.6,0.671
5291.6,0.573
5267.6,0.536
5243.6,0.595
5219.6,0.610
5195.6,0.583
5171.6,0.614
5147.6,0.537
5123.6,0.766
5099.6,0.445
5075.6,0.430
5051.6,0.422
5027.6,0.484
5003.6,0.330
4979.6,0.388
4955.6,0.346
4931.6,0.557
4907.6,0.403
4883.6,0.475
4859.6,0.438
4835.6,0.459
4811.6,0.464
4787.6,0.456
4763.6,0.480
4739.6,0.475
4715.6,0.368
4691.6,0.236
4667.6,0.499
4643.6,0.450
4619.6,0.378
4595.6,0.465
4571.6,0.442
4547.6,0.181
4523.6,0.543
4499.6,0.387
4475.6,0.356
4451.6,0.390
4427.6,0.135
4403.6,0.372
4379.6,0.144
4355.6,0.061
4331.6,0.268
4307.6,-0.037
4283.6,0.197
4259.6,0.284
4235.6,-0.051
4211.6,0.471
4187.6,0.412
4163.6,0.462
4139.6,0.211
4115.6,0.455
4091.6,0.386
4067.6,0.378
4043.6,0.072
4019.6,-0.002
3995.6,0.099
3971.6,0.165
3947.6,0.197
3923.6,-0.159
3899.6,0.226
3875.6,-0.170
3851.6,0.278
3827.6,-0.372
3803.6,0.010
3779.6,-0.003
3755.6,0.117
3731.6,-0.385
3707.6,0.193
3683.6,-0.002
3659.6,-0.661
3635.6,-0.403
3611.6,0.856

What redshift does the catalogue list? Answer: 0.55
